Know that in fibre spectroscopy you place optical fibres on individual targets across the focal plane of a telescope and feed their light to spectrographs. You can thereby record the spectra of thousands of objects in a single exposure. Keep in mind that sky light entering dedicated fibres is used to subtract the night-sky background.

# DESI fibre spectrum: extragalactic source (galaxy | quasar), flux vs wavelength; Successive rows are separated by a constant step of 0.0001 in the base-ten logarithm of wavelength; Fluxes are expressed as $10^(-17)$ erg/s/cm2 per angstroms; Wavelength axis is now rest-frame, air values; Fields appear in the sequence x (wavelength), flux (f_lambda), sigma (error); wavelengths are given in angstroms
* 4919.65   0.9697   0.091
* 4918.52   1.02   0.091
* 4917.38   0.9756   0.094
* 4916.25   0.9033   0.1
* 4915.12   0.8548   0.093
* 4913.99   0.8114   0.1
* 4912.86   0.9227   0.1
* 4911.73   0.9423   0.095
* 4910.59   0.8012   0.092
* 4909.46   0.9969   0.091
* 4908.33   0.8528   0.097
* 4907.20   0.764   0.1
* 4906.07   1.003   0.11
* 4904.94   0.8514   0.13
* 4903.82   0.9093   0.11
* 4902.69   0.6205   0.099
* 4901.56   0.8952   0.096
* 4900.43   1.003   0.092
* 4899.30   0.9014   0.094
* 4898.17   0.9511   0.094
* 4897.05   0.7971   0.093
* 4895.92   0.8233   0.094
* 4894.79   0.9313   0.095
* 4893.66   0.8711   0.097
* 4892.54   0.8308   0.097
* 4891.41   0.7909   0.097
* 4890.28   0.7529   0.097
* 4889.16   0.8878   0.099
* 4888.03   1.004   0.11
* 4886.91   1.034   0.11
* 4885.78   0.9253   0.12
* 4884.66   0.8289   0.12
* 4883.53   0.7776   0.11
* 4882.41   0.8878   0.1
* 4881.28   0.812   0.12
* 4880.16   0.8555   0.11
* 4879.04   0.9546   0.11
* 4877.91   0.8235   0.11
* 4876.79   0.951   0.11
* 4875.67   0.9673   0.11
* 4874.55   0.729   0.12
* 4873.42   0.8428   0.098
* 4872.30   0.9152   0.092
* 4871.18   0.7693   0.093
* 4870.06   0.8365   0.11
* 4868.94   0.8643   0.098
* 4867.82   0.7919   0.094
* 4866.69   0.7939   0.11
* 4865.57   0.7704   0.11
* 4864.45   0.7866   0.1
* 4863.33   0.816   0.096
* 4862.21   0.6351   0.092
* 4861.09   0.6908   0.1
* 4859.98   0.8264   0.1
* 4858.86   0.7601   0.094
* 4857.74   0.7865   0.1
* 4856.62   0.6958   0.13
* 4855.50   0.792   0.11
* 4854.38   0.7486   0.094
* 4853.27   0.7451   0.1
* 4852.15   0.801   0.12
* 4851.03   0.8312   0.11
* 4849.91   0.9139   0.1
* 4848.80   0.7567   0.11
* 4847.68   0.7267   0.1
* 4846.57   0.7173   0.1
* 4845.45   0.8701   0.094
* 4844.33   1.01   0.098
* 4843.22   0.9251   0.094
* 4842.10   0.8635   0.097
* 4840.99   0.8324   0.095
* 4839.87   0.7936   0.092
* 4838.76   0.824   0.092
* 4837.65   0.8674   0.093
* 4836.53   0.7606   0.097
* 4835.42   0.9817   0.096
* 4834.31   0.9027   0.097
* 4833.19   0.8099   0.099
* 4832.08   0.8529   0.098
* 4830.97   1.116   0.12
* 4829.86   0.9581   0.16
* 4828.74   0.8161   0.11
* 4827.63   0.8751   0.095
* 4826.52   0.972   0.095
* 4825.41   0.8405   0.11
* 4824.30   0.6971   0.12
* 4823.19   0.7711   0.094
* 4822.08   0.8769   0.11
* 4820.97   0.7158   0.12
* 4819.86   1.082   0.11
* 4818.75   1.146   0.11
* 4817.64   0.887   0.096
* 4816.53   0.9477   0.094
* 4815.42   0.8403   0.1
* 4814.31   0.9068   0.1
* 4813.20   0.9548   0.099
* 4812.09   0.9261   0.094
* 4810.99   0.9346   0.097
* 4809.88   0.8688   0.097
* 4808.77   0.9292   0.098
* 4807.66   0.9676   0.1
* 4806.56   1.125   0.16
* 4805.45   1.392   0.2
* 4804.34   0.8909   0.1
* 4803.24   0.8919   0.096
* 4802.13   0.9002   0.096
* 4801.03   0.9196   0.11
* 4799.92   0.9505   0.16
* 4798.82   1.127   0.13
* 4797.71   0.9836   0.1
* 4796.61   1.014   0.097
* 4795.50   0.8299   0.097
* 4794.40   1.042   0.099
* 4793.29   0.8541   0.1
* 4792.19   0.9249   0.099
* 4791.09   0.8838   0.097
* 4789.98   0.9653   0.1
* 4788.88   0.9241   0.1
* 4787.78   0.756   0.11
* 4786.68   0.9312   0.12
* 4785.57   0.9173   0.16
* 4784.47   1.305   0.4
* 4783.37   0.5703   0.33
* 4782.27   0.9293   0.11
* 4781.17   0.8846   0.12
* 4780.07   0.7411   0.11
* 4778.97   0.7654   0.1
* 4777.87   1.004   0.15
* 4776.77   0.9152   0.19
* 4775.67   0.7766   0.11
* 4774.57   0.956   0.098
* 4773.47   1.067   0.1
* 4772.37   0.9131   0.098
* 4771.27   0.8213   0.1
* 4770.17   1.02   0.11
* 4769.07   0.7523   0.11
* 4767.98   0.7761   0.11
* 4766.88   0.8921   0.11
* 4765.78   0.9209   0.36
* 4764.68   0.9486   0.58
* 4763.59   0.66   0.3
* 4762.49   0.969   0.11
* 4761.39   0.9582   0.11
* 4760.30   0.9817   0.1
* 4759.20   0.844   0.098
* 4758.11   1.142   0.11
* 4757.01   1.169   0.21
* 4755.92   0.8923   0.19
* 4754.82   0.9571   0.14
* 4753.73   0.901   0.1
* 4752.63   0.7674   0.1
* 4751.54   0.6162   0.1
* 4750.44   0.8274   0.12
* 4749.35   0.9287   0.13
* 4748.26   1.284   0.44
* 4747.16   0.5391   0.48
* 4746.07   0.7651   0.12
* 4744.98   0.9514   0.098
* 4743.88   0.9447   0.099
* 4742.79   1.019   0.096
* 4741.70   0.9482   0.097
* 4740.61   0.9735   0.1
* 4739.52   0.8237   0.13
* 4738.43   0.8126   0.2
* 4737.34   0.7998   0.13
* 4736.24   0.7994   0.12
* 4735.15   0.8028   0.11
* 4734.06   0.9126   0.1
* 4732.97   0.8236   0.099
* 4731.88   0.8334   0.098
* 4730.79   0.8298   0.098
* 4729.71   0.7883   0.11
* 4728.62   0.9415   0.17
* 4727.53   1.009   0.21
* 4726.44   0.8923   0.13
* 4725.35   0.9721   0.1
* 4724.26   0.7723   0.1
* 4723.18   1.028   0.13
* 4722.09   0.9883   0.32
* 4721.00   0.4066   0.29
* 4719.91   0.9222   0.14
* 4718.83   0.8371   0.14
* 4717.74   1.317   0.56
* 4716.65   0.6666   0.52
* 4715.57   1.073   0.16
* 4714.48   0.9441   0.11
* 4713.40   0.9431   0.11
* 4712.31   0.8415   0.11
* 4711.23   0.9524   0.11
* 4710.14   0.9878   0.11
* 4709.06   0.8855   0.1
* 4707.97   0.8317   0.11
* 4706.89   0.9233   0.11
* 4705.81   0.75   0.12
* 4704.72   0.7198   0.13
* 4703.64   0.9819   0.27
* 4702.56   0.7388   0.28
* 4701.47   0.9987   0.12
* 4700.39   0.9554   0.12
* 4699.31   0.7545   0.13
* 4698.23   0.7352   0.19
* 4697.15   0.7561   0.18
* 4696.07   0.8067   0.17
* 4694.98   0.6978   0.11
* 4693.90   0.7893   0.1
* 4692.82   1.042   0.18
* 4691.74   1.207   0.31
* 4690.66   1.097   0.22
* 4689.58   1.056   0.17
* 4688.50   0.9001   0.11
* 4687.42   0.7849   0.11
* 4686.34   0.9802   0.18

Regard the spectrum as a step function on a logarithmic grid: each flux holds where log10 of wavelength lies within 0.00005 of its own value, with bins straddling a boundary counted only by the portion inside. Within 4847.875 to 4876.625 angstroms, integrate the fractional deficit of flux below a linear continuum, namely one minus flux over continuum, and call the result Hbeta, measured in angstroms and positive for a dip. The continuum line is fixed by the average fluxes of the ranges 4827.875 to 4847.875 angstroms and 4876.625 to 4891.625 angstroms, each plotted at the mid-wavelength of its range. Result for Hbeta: 2.6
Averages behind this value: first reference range 0.871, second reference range 0.878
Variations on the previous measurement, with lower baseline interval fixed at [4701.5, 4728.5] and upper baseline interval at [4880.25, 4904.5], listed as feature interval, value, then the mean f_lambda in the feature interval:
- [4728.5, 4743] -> 0.5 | 0.859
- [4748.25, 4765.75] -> -0.6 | 0.917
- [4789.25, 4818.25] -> -2.5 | 0.956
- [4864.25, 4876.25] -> 0.6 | 0.825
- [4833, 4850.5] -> 0.5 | 0.848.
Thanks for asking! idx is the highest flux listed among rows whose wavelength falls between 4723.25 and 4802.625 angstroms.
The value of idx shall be 1.305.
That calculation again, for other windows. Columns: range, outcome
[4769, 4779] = 1.067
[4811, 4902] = 1.146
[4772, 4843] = 1.392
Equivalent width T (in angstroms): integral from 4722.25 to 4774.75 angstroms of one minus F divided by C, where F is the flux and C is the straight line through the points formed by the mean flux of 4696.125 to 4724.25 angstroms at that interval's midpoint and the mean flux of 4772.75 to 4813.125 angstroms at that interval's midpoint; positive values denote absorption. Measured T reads 0.5 angstroms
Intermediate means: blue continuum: 0.875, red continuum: 0.938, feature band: 0.895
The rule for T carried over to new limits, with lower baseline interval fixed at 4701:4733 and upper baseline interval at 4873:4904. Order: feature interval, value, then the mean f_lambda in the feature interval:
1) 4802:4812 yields -1.3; 0.99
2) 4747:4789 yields -0.8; 0.898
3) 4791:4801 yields -0.9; 0.958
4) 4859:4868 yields 1.1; 0.762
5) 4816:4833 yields -0.5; 0.902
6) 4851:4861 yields 1.2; 0.77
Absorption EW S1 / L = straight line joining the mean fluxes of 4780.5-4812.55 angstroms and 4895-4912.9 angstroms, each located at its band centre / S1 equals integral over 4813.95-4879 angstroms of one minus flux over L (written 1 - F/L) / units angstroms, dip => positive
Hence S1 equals 5.2 angstroms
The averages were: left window 0.949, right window 0.877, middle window 0.842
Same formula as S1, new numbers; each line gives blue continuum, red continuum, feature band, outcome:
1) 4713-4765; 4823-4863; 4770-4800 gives -1.9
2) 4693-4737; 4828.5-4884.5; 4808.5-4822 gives -1.4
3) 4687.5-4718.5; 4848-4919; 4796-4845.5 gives -3.2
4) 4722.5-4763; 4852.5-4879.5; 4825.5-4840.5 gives -1.0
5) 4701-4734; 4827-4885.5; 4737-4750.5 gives -0.3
